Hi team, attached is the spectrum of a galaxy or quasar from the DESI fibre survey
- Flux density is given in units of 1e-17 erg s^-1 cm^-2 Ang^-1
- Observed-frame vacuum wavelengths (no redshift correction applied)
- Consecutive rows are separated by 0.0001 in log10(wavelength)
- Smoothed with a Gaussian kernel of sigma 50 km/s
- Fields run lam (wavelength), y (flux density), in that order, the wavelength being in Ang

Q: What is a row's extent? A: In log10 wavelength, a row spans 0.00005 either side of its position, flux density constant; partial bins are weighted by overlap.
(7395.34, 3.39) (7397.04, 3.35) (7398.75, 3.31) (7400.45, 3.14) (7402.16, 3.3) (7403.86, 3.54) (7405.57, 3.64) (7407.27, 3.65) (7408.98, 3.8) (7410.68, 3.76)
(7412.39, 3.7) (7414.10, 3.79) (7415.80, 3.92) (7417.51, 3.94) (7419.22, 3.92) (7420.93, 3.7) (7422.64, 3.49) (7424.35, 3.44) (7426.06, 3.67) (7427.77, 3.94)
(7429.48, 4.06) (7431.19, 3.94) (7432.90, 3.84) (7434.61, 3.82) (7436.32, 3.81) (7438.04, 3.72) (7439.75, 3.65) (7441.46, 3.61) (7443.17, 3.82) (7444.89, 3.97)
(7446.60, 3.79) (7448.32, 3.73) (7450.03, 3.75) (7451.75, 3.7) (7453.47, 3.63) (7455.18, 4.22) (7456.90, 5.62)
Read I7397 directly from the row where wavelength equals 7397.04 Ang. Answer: 3.35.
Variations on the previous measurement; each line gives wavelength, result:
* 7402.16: 3.3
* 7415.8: 3.92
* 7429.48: 4.06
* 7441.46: 3.61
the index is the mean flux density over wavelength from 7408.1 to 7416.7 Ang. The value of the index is 3.79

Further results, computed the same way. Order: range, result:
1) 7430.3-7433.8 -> 3.9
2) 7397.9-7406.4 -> 3.38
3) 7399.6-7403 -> 3.22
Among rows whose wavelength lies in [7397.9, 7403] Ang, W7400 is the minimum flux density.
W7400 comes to 3.14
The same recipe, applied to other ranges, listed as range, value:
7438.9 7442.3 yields 3.61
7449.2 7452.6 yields 3.7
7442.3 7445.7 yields 3.82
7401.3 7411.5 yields 3.3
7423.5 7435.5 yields 3.44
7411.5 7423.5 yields 3.49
